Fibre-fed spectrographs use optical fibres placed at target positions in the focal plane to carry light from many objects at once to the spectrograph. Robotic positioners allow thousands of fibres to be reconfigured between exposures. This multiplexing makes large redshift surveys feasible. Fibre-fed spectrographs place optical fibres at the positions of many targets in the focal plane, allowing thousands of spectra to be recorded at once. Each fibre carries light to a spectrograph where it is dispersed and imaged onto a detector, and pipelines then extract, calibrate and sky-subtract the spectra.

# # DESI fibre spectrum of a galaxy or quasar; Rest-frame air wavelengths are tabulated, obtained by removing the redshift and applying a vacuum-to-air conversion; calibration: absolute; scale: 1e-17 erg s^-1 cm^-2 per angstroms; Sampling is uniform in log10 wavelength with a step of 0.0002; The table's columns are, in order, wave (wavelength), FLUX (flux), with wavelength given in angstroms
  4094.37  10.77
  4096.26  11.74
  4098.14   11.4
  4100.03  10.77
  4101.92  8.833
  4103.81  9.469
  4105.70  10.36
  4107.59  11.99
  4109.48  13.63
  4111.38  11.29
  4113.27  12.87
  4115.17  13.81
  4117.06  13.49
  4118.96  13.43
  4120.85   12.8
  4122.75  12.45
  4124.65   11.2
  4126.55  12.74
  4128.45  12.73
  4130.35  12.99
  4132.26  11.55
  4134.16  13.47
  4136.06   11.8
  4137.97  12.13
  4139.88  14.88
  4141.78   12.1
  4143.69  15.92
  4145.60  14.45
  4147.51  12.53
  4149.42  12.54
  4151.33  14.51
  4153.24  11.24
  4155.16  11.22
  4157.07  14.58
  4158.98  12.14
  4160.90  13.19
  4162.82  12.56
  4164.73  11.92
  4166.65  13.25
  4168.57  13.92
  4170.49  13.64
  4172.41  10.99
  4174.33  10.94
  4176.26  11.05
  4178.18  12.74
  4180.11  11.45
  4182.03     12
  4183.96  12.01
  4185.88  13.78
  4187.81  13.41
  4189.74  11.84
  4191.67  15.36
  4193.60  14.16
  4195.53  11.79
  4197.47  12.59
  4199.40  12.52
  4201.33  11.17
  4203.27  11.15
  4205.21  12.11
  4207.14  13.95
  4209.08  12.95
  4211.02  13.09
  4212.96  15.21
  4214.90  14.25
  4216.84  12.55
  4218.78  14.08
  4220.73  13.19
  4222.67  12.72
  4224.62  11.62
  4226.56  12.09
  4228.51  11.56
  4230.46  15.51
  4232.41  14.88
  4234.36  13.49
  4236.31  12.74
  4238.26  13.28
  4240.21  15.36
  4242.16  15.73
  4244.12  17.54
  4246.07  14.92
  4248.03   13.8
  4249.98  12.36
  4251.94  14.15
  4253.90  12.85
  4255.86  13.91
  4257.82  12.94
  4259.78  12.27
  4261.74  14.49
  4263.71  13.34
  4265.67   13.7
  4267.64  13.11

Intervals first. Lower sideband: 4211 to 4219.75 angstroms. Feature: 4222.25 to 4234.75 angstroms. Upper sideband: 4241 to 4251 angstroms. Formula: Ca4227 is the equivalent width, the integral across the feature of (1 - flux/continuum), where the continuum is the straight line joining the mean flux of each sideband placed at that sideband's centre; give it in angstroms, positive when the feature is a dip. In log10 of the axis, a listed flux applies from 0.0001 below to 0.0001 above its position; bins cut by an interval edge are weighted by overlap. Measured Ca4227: 1.1 angstroms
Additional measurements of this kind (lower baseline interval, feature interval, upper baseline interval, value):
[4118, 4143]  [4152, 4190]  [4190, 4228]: 1.2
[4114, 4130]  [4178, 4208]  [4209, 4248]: 2.0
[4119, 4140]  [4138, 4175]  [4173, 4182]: -3.0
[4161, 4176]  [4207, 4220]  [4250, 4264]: -0.8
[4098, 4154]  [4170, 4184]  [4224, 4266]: 1.3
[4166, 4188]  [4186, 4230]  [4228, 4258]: 0.9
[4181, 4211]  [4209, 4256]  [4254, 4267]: -2.4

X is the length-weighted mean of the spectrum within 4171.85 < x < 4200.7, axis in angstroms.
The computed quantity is 12.4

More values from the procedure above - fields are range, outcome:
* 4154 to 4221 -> 12.8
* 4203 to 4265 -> 13.6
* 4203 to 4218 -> 13.3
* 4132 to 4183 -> 12.7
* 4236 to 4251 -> 14.5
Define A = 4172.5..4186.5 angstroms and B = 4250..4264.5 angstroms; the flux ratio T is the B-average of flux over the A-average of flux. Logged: 1.1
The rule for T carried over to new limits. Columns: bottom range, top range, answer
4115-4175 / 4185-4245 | 1.04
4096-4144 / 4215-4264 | 1.11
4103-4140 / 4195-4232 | 1.04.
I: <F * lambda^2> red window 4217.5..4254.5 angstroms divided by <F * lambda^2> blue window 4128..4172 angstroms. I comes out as 1.11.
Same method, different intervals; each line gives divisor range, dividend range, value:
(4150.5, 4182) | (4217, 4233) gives 1.09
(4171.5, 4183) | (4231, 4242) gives 1.26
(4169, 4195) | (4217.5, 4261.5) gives 1.12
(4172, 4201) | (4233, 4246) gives 1.21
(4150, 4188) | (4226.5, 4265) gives 1.15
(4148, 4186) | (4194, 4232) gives 1.06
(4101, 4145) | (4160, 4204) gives 1.03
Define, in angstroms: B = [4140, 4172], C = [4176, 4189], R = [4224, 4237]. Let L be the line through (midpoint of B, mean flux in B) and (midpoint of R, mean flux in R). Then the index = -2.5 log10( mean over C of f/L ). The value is 0.06 mag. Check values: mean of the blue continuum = 13.1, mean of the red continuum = 13.2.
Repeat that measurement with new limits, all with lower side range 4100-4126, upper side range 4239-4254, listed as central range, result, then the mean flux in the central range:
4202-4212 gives 0.10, 12.6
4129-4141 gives -0.03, 12.8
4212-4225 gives 0.05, 13.4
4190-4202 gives 0.06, 12.9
